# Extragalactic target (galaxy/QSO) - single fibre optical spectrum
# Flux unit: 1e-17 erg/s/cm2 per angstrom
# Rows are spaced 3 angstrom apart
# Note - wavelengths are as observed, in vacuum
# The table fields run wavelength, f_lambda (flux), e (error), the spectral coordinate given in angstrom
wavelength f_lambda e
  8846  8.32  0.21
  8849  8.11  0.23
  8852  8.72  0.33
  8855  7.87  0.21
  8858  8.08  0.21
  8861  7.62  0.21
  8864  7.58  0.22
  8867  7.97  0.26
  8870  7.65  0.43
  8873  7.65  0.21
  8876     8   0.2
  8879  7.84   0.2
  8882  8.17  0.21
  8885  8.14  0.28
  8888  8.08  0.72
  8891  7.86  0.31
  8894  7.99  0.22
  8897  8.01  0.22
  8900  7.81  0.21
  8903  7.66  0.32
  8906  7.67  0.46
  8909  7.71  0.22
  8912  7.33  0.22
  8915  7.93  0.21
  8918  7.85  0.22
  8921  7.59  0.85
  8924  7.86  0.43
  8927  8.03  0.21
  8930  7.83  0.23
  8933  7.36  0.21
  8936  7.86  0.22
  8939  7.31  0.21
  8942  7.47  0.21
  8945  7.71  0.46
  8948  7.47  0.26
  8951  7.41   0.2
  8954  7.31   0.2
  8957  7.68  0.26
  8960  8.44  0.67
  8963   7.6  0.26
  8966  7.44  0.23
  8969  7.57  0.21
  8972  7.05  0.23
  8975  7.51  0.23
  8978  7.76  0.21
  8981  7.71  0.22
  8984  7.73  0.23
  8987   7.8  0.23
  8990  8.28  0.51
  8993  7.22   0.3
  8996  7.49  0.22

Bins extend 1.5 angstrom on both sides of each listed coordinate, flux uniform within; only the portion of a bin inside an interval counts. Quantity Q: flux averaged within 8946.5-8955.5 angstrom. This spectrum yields 7.4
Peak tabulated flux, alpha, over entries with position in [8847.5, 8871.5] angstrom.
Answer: 8.72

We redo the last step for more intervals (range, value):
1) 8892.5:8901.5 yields 8.01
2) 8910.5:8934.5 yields 8.03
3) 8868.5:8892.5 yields 8.17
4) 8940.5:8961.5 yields 8.44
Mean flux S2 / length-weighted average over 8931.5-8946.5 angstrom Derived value 7.54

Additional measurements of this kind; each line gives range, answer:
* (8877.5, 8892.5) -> 8.02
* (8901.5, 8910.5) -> 7.68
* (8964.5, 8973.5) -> 7.35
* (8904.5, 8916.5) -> 7.66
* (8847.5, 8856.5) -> 8.23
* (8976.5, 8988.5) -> 7.75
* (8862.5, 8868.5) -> 7.78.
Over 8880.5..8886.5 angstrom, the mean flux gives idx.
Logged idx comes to 8.15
